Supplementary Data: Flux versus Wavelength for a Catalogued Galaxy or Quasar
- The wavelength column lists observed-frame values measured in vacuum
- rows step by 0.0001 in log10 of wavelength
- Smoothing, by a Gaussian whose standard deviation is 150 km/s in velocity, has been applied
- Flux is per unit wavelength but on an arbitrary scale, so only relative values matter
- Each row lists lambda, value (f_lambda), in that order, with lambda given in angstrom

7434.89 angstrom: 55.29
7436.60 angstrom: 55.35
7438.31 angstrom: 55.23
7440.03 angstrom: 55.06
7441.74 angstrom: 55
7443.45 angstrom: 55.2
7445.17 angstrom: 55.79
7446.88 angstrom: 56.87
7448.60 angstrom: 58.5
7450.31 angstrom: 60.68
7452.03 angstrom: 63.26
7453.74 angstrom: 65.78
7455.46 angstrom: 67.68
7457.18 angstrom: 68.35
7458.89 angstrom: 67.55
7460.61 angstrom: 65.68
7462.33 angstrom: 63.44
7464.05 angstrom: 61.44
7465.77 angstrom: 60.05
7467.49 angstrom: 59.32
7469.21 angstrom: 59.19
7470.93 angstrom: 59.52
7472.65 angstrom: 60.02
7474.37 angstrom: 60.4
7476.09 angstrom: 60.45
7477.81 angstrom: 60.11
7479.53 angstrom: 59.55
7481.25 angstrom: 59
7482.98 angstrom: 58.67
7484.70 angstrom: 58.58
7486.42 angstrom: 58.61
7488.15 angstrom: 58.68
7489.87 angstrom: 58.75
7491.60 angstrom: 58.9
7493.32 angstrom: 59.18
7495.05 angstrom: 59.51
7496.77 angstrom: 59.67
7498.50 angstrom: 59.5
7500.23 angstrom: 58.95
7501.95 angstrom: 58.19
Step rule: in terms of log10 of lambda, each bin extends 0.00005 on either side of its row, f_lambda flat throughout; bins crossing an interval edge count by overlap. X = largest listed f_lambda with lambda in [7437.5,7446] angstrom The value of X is 55.79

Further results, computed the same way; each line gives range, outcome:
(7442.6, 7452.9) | 63.26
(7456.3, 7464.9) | 68.35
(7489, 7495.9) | 59.51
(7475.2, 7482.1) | 60.45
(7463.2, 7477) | 61.44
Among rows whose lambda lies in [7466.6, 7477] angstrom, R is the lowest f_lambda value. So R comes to 59.19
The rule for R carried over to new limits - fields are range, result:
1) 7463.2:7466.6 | 60.05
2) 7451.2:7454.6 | 63.26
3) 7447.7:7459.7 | 58.5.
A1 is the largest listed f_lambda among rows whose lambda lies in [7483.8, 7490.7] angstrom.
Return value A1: 58.75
